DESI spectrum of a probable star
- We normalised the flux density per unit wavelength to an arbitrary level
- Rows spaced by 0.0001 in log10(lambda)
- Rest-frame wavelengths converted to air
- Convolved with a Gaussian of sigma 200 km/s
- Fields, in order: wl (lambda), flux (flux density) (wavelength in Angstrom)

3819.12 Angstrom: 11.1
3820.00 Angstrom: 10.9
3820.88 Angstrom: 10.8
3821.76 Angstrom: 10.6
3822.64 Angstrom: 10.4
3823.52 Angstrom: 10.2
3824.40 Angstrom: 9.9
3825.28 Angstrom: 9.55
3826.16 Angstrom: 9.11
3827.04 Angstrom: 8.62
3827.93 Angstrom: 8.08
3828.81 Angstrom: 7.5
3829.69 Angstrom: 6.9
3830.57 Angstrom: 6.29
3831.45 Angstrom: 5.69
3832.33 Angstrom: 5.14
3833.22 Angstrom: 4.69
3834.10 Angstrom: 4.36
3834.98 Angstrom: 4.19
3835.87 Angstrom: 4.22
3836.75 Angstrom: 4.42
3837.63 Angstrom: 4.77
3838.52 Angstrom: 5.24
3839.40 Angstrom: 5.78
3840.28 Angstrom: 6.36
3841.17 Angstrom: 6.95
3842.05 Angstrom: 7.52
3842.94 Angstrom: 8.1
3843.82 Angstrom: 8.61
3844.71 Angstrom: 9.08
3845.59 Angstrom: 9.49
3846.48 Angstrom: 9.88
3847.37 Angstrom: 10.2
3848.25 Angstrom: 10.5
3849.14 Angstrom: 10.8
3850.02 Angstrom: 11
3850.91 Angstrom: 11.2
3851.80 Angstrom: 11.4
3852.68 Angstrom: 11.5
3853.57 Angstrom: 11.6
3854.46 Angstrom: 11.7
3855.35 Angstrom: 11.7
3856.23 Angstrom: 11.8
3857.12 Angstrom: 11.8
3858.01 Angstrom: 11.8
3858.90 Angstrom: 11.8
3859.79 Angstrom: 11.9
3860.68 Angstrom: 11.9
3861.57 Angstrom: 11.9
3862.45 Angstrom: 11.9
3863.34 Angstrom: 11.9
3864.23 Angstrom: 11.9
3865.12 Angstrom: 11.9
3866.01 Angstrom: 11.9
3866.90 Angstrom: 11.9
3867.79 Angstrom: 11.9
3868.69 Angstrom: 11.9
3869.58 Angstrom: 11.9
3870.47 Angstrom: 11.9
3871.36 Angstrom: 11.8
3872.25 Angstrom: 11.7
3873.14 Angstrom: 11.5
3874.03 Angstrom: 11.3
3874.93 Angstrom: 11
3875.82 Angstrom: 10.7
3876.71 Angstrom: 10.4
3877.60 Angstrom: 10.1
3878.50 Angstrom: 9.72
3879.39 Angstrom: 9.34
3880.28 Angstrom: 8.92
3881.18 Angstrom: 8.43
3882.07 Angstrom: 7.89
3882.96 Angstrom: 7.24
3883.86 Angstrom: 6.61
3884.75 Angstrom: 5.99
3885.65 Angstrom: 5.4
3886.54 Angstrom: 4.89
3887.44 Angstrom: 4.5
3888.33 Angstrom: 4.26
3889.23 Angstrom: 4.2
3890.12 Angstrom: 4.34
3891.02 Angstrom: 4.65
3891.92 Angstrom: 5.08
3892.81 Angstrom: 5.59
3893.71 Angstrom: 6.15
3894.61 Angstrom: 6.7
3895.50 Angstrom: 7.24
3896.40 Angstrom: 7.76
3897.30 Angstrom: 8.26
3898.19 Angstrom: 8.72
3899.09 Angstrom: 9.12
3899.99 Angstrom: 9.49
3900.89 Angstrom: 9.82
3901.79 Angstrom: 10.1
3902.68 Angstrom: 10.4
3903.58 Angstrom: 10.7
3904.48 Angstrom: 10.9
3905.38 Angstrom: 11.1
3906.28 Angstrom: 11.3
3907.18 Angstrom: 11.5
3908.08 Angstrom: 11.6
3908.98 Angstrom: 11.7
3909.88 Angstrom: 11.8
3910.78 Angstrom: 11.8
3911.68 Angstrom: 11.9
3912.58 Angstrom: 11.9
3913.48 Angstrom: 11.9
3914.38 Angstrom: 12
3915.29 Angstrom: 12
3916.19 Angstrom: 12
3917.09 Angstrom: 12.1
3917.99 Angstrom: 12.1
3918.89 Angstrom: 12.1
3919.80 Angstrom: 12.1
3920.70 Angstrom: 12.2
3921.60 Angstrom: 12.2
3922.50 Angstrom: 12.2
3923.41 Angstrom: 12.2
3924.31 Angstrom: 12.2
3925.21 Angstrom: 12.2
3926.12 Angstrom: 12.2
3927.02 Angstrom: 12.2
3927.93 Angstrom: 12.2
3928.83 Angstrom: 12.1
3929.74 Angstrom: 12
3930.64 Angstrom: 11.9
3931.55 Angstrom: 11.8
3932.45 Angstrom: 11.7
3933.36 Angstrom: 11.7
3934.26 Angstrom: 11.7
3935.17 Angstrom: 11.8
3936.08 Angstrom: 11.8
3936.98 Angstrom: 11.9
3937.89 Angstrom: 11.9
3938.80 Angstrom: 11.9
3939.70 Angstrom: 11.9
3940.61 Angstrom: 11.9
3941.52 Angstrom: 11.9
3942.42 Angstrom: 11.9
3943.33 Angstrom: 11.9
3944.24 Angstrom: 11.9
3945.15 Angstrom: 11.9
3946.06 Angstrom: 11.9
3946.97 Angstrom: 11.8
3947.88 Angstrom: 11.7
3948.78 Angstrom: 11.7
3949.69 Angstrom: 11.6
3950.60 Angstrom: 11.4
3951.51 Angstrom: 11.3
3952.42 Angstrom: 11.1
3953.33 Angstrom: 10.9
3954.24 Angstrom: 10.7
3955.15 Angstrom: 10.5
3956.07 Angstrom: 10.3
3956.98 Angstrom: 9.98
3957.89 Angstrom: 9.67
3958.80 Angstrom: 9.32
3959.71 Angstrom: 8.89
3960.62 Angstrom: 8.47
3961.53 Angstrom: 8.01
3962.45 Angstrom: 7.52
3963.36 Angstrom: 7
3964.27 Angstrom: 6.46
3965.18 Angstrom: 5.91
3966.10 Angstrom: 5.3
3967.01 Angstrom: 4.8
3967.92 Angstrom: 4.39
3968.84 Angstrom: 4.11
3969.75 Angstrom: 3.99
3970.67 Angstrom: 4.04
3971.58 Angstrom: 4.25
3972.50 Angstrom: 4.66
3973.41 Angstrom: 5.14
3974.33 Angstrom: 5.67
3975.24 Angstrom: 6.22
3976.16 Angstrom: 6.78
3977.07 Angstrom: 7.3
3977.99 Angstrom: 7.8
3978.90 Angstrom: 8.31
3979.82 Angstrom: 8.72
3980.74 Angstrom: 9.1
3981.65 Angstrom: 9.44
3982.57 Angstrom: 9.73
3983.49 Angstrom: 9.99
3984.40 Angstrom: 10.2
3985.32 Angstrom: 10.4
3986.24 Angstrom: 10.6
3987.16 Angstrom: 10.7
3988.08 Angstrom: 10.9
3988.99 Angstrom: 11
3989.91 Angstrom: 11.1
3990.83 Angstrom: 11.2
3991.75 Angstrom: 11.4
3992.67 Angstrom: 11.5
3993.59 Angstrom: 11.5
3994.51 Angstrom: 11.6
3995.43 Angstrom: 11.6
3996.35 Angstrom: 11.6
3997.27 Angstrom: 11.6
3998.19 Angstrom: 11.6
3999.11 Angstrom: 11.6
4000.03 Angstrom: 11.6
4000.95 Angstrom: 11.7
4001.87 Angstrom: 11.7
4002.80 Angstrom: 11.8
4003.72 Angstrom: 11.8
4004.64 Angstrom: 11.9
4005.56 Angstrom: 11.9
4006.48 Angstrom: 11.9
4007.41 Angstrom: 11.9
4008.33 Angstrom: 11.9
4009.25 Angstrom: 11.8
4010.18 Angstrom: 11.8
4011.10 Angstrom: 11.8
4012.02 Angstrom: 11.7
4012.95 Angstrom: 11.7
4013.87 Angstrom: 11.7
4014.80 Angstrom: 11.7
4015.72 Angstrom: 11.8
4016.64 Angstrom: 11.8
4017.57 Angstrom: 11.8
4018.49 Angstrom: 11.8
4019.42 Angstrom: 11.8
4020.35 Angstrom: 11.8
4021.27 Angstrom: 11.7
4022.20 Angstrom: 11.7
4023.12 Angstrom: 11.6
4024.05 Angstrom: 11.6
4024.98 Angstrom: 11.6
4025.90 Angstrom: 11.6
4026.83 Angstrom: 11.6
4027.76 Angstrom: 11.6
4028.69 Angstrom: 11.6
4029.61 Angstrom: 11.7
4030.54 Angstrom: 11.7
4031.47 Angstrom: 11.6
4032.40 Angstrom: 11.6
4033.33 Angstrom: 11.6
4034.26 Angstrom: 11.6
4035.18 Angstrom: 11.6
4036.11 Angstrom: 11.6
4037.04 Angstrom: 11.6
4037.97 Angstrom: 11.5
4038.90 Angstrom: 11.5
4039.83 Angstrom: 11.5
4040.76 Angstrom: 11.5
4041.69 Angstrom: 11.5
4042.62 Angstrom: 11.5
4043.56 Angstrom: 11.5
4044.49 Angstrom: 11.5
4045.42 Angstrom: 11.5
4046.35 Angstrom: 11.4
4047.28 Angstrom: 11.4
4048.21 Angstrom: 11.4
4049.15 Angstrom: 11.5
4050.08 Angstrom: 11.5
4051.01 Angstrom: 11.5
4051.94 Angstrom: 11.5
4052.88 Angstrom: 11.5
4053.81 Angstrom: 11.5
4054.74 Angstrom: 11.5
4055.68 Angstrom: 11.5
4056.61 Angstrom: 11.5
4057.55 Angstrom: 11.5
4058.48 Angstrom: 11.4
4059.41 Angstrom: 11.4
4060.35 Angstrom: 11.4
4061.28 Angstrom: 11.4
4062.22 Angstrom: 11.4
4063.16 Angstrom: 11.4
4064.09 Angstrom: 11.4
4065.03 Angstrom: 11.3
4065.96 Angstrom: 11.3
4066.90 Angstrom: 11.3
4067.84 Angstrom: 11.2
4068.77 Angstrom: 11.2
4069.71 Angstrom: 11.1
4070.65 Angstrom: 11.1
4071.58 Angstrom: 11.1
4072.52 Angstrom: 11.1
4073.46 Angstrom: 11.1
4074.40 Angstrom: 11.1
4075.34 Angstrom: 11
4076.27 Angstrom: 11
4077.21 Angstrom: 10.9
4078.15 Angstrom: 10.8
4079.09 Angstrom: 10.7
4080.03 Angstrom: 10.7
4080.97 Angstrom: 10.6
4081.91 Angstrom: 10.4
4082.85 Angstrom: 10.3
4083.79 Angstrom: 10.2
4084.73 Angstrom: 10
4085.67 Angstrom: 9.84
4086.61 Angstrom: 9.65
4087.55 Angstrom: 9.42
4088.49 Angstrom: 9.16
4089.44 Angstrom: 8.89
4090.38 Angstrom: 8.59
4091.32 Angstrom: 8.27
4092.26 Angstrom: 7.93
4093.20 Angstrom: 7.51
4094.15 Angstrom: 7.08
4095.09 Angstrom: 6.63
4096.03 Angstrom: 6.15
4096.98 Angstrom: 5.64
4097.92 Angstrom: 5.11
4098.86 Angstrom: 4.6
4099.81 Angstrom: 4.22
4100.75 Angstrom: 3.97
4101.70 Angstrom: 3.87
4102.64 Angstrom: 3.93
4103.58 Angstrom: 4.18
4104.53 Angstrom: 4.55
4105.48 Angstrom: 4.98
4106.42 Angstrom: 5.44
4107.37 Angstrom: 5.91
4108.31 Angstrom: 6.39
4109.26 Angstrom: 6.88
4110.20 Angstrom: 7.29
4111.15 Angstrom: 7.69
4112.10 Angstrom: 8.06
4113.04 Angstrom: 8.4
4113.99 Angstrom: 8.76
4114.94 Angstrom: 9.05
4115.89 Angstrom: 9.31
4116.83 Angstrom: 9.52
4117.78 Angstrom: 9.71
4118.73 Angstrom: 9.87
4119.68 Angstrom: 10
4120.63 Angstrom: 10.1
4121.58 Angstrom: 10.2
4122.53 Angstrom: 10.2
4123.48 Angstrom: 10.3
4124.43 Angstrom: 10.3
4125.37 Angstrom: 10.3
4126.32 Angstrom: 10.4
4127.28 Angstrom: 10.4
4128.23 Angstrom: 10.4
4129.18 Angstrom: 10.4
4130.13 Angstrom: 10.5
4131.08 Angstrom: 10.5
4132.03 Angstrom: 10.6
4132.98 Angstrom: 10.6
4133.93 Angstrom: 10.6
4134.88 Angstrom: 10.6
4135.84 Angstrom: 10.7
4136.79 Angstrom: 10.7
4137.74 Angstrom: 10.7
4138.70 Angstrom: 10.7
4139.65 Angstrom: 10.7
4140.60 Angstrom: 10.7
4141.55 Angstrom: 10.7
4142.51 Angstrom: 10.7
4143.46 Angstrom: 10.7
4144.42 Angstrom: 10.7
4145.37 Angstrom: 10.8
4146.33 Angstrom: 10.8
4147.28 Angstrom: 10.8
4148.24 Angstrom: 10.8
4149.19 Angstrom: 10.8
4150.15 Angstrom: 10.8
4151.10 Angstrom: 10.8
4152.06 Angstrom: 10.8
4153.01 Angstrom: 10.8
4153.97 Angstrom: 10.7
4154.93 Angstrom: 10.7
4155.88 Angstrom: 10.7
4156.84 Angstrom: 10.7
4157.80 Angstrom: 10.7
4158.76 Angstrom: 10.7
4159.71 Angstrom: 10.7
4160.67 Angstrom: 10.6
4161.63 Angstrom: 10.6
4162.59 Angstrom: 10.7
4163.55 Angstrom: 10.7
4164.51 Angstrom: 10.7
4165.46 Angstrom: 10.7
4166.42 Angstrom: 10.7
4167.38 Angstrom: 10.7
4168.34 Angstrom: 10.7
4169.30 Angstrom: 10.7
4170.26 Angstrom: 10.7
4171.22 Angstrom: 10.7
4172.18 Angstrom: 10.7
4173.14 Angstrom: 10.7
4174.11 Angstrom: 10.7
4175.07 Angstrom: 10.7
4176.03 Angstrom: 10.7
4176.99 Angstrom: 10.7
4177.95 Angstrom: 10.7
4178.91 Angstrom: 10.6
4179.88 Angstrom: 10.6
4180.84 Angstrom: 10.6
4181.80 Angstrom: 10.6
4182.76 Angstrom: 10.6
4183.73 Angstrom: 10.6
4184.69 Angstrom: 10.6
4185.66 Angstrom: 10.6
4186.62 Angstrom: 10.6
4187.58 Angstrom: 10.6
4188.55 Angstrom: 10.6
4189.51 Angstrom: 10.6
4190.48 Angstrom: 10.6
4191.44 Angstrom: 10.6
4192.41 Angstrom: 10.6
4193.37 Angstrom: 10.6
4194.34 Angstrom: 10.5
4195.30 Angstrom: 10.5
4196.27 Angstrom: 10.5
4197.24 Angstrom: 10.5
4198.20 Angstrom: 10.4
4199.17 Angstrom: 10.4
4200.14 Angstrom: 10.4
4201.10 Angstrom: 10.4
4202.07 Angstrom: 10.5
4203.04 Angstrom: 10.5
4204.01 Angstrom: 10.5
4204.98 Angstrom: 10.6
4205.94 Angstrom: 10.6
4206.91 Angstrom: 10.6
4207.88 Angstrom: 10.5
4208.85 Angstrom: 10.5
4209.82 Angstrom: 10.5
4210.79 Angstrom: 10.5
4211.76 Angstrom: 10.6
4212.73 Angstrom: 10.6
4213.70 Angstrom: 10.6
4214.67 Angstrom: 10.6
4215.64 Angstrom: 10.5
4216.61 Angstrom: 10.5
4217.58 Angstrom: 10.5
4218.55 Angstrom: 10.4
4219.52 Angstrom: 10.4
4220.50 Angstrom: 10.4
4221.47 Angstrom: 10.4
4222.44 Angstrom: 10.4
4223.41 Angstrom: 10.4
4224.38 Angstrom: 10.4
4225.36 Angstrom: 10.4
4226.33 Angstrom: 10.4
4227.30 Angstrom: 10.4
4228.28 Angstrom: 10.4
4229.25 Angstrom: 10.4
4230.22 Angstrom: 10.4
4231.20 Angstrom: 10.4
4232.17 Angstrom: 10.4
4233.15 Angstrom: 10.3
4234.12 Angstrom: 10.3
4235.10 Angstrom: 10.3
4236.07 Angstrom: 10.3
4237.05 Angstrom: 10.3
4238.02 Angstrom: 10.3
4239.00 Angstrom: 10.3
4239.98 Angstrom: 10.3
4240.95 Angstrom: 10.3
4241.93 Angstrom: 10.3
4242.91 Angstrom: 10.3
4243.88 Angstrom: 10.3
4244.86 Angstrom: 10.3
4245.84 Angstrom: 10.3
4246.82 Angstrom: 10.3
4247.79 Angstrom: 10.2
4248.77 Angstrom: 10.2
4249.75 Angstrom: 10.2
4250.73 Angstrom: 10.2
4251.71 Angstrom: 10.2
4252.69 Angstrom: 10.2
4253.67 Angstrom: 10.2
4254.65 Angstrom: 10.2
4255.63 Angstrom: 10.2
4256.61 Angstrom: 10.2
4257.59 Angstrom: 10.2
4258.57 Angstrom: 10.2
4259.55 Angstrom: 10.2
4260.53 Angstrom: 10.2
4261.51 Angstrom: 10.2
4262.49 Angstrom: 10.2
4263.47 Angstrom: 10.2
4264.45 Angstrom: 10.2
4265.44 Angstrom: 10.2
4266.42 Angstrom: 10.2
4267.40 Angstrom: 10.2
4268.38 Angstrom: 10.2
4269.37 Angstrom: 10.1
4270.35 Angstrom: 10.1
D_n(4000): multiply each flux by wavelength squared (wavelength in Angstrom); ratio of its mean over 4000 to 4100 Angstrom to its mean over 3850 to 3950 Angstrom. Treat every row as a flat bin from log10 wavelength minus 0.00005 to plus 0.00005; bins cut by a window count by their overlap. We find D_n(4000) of 1.10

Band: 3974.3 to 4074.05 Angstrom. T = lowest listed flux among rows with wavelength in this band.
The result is 5.67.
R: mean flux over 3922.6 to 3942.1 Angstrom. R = 12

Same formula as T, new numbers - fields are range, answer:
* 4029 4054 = 11.4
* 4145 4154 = 10.7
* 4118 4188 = 9.87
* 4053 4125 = 3.87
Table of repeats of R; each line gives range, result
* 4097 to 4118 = 6.39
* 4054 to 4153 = 9.54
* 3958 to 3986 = 7.13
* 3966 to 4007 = 9.25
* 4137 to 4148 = 10.7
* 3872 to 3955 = 10.3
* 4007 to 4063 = 11.6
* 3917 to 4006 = 10.2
